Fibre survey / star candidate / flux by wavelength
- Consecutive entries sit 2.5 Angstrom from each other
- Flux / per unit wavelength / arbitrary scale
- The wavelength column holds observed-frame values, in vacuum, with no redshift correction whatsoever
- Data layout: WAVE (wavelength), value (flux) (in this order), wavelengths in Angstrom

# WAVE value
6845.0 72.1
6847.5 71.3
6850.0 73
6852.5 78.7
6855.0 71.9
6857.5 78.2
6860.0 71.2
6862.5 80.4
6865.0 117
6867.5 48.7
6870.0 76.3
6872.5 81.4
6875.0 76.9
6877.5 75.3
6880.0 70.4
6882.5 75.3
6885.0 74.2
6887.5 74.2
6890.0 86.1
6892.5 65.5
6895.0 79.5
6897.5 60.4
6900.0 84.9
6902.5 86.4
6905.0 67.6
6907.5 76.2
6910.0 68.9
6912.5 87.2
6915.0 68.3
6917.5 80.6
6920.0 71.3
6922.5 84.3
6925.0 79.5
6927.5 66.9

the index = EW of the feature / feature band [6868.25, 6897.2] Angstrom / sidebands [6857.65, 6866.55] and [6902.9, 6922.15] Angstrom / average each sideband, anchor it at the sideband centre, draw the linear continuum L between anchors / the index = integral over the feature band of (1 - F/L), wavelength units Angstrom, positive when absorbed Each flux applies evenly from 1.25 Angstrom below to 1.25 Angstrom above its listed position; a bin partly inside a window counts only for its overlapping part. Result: 2.51 Angstrom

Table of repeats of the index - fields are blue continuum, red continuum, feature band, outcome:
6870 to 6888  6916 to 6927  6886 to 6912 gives 0.44 Angstrom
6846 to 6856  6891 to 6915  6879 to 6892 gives -0.18 Angstrom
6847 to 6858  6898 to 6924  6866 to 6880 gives 0.57 Angstrom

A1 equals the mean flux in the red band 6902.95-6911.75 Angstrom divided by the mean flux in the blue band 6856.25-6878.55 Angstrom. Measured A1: 0.93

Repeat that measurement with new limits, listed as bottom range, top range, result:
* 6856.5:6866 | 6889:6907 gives 0.88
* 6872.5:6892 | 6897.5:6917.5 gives 1.00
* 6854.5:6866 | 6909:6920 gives 0.91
